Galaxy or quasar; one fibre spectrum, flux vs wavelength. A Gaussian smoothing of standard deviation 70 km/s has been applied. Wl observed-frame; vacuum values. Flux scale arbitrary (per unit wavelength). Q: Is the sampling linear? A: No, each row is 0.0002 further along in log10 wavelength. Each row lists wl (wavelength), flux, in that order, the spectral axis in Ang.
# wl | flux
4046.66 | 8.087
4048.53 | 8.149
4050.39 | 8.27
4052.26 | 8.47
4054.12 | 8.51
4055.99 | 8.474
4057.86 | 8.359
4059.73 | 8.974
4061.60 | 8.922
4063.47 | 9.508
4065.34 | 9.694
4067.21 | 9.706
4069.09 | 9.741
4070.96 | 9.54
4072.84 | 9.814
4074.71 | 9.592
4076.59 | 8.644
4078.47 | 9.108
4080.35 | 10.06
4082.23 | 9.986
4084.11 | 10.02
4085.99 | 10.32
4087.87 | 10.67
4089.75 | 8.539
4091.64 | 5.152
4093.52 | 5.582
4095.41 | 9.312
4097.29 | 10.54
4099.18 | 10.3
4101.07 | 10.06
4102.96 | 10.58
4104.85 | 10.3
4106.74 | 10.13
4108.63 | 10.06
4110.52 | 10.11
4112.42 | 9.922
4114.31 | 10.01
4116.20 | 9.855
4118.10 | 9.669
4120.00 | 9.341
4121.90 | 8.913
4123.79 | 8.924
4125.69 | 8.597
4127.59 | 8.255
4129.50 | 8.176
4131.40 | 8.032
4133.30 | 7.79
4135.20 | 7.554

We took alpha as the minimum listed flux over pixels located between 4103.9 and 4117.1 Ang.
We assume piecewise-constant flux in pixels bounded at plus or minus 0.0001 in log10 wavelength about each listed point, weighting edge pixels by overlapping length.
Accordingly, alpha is 9.855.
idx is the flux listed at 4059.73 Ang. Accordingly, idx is 8.974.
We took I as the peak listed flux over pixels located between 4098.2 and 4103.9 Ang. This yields 10.58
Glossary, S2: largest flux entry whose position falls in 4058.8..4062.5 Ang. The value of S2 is 8.974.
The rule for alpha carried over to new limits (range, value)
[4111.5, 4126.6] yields 8.597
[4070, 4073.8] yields 9.54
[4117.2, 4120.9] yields 9.341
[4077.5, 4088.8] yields 9.108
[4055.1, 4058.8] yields 8.359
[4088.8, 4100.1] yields 5.152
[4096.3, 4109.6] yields 10.06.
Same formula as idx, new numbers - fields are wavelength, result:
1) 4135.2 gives 7.554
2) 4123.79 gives 8.924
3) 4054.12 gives 8.51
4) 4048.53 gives 8.149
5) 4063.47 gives 9.508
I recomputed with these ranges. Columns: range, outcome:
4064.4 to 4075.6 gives 9.814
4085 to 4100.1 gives 10.67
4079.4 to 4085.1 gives 10.06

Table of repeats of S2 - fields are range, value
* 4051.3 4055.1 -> 8.51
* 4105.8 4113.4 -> 10.13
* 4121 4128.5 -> 8.924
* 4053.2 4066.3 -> 9.694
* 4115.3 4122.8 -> 9.855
